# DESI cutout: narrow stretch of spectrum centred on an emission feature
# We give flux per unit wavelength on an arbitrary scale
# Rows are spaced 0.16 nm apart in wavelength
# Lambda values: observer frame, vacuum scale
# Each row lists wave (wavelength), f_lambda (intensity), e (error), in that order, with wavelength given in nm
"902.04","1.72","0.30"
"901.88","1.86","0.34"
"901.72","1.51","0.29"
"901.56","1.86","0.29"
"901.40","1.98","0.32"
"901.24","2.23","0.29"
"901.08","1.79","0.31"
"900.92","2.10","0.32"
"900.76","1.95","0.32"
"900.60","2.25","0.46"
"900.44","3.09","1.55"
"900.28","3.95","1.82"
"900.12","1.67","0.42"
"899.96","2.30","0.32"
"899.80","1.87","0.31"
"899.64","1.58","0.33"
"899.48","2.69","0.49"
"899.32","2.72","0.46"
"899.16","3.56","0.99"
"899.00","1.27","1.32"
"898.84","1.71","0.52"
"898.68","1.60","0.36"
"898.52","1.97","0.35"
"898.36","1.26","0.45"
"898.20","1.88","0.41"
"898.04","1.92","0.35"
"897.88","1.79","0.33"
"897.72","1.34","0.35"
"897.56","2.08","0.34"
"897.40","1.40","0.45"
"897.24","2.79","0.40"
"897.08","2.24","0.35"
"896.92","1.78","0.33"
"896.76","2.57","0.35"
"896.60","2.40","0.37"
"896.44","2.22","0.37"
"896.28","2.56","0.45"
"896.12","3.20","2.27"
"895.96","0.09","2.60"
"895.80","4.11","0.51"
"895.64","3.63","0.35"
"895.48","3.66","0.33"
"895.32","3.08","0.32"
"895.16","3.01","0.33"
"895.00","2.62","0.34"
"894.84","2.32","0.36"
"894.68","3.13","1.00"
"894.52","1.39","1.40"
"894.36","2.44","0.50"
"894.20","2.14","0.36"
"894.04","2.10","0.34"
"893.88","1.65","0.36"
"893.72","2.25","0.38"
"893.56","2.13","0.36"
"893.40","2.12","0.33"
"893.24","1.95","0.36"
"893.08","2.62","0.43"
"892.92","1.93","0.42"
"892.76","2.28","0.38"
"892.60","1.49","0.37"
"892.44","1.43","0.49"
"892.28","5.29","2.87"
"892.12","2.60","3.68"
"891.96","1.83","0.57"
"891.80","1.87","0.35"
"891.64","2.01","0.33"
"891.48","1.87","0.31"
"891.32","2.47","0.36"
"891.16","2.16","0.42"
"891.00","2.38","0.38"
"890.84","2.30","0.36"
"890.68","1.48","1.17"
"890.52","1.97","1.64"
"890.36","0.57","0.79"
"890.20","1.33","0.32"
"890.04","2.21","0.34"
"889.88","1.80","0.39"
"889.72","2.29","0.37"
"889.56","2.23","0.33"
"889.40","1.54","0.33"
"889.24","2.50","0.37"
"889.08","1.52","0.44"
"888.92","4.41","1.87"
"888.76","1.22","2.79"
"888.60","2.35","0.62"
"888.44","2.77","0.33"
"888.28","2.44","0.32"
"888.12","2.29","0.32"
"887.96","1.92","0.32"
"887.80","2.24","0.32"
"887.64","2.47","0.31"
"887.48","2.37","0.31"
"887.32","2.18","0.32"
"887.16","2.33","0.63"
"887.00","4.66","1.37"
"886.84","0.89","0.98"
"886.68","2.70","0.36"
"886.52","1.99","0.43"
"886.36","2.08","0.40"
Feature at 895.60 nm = [O III] 5007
